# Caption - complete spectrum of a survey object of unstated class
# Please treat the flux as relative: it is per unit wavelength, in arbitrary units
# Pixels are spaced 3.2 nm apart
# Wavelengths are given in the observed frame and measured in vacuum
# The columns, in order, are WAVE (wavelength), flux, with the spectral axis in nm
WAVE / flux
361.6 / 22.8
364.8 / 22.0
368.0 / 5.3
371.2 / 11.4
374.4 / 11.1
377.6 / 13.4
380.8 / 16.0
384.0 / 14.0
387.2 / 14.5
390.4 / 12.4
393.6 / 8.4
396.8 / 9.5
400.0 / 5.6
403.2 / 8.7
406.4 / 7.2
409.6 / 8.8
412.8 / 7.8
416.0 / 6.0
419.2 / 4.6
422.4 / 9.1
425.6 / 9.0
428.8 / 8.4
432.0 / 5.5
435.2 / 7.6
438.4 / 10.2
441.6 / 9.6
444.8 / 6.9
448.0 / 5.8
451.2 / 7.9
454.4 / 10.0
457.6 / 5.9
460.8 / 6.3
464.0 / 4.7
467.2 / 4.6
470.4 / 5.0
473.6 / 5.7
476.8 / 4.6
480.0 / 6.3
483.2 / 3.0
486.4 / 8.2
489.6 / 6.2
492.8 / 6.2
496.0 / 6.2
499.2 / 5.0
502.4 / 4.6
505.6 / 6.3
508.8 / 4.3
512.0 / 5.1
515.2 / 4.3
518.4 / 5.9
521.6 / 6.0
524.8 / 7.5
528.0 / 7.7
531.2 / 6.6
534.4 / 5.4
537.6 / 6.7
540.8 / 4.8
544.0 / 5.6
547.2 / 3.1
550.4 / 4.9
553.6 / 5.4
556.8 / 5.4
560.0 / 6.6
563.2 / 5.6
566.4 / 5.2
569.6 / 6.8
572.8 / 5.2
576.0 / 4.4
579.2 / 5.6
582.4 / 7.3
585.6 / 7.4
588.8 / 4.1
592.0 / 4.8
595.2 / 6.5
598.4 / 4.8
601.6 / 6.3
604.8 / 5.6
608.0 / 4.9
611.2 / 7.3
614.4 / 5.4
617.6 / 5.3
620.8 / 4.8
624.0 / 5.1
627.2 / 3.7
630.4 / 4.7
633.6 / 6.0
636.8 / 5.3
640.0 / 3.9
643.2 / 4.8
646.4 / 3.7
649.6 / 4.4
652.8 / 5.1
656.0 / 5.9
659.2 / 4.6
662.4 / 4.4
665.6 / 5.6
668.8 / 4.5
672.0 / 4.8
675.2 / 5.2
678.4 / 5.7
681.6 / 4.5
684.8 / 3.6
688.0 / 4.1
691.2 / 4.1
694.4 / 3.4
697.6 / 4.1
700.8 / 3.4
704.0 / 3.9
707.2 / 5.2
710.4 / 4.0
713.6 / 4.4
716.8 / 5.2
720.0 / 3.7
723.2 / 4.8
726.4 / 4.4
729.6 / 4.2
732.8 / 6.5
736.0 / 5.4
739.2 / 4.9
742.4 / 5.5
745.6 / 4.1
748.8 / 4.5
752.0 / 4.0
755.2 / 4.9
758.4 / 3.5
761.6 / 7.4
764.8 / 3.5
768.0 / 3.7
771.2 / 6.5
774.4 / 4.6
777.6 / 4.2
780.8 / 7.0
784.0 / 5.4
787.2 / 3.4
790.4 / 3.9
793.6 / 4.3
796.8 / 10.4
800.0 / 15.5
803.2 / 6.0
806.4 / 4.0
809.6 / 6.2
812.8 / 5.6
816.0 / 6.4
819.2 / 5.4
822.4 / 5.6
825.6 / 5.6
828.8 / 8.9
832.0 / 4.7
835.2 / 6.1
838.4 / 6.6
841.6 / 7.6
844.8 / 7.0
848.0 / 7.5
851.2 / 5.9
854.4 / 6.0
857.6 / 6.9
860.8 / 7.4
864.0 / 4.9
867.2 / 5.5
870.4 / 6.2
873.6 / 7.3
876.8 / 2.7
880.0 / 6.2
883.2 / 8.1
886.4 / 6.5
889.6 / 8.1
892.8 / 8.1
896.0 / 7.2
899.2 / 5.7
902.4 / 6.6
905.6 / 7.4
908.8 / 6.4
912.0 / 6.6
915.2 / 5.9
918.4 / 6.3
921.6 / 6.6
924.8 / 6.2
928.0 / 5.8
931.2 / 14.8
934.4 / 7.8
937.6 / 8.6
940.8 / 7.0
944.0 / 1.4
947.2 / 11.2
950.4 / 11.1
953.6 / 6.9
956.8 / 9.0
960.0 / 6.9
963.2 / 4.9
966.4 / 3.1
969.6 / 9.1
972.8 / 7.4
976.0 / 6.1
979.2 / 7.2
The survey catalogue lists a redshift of 1.142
